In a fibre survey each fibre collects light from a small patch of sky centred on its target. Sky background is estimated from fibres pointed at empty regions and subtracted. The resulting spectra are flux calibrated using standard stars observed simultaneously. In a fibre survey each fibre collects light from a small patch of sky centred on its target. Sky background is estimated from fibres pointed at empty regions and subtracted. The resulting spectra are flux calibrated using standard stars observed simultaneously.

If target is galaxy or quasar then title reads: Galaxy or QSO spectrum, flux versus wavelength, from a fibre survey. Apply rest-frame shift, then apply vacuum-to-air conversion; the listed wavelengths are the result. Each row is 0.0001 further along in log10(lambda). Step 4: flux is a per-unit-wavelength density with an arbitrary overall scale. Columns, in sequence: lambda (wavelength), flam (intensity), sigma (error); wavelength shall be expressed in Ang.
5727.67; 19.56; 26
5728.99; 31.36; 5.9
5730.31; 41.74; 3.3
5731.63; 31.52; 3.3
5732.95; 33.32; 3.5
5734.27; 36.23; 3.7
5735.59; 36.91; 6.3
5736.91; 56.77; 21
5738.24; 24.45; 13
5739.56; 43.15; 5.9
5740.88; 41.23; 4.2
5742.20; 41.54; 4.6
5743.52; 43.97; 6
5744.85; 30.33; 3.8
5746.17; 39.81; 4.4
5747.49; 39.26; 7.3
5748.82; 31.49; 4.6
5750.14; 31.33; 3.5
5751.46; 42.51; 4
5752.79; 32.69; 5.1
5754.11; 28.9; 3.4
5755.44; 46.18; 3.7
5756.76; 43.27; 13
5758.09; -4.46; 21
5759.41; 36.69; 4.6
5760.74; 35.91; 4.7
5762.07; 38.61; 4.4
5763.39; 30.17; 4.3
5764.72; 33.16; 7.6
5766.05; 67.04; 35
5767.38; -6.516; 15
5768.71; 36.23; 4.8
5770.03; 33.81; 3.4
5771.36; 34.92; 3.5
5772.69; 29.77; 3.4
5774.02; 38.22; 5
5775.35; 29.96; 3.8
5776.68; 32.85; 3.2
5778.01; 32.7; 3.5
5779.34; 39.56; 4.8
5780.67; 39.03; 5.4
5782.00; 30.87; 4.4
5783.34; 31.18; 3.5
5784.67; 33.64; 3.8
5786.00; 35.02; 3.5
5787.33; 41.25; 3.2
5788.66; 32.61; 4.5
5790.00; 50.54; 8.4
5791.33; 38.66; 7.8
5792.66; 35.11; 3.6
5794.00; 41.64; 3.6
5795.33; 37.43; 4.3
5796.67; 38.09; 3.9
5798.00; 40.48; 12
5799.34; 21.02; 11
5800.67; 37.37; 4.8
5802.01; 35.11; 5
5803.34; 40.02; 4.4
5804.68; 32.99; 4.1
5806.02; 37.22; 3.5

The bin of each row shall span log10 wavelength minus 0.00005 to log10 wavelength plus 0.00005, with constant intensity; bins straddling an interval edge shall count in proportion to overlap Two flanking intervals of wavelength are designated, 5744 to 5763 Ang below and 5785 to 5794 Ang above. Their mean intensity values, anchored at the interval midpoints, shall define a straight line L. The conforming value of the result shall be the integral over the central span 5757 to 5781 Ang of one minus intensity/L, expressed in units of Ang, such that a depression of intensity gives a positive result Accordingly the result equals 2.6 Ang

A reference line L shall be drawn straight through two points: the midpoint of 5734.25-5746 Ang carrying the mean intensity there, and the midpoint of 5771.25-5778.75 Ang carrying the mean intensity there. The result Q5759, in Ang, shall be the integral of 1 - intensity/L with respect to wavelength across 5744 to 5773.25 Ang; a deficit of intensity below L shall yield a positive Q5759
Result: 2.2 Ang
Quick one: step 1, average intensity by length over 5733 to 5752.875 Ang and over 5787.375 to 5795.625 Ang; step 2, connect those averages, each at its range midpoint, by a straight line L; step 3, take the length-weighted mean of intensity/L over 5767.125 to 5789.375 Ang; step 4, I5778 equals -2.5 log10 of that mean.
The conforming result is 0.19 mag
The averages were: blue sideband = 38.1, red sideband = 39.6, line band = 32.8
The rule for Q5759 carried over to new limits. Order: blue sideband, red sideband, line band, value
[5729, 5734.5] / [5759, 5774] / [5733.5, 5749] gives -1.86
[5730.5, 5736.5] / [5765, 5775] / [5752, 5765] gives 0.73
